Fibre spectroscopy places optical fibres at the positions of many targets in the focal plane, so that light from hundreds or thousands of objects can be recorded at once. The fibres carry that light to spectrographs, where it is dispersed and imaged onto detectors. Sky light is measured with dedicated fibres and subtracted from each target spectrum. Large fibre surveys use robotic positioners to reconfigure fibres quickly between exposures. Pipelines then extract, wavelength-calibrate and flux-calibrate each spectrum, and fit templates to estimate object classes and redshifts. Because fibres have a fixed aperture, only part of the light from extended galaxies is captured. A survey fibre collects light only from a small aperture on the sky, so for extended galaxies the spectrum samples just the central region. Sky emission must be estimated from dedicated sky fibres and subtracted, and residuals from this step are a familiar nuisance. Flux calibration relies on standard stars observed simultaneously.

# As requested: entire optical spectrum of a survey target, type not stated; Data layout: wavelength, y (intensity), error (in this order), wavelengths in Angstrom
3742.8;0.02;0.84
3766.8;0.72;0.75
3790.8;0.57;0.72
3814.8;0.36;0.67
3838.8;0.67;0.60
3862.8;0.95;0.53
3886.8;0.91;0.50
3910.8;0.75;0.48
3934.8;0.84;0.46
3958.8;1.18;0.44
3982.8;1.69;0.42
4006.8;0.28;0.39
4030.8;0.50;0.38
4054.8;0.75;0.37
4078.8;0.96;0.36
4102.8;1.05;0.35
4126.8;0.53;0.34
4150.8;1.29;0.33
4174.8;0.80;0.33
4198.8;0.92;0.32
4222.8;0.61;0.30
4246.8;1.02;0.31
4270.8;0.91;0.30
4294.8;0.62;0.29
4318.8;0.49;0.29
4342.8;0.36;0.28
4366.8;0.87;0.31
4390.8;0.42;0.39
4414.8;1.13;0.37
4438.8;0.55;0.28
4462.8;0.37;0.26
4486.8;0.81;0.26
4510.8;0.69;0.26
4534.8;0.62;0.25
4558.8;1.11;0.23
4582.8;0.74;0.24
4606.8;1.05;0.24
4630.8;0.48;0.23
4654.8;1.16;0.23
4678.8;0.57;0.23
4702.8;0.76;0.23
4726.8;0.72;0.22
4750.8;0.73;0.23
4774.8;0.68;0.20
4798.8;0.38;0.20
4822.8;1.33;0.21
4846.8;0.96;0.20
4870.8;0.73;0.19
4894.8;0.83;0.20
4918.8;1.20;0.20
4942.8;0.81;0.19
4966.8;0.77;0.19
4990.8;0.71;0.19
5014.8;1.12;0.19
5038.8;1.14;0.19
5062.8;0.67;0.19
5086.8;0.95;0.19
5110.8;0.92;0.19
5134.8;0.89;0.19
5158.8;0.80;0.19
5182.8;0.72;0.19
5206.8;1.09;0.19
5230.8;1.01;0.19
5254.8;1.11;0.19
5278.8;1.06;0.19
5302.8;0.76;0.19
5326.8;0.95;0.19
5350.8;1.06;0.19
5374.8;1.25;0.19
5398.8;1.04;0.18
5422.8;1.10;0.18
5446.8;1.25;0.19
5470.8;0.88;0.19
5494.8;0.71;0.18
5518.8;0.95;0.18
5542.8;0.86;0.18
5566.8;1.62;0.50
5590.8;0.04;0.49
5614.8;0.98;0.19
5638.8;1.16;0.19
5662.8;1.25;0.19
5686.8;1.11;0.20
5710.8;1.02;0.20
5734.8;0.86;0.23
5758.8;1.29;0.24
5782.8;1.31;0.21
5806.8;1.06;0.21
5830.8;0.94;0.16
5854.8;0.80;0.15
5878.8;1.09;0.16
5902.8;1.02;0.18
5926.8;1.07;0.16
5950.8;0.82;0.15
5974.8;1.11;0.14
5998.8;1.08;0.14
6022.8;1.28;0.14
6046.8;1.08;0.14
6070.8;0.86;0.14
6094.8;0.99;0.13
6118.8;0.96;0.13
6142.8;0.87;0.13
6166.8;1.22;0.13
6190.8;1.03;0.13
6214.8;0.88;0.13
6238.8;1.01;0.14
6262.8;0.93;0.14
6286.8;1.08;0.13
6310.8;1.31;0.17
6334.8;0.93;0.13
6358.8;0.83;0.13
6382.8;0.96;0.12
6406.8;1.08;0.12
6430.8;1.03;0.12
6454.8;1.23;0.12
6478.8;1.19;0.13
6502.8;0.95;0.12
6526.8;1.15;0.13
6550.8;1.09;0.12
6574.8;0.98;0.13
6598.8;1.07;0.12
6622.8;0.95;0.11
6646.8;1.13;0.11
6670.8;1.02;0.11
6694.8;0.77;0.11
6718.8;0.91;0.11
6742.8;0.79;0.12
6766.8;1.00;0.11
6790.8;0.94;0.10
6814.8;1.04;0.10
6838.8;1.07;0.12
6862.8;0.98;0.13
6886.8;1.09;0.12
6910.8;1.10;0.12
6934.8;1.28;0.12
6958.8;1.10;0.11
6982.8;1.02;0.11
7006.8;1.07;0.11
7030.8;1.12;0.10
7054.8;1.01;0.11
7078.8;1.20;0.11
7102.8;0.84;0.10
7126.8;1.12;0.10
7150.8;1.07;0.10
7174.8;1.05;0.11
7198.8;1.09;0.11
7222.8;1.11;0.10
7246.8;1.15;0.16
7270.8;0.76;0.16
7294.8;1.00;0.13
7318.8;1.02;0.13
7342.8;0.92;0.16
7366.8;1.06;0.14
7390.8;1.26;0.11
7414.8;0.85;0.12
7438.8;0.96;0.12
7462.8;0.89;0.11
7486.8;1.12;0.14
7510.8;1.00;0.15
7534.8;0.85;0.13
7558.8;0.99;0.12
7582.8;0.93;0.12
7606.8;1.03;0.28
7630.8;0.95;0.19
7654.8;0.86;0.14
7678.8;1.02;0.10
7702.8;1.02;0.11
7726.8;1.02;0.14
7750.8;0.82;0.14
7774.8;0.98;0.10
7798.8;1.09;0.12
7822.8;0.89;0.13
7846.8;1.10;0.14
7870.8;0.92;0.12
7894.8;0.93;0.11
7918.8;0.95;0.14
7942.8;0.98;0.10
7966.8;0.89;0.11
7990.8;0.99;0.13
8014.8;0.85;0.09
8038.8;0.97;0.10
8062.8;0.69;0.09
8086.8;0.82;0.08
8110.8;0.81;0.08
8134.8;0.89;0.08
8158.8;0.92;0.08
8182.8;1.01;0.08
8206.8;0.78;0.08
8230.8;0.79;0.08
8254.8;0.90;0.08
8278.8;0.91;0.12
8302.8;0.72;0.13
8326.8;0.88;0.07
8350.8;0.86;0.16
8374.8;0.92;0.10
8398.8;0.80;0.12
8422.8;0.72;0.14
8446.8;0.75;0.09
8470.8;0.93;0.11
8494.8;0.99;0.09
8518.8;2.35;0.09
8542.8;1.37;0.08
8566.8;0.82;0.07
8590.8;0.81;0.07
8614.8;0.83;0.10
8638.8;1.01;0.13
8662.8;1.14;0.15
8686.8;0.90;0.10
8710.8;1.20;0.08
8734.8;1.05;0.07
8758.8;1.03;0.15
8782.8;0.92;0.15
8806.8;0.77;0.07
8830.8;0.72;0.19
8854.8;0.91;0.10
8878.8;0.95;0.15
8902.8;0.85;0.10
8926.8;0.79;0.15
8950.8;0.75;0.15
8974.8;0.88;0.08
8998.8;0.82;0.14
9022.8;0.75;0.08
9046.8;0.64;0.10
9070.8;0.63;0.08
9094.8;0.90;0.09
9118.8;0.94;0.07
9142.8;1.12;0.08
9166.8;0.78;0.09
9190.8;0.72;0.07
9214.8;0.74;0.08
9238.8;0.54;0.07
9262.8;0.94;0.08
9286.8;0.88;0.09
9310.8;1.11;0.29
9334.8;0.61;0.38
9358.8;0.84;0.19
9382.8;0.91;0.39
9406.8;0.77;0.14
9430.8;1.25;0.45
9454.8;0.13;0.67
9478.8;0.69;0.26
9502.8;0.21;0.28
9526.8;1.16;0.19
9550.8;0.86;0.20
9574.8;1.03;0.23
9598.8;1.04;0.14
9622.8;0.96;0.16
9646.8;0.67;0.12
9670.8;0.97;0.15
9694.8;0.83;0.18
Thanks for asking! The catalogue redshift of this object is 0.297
